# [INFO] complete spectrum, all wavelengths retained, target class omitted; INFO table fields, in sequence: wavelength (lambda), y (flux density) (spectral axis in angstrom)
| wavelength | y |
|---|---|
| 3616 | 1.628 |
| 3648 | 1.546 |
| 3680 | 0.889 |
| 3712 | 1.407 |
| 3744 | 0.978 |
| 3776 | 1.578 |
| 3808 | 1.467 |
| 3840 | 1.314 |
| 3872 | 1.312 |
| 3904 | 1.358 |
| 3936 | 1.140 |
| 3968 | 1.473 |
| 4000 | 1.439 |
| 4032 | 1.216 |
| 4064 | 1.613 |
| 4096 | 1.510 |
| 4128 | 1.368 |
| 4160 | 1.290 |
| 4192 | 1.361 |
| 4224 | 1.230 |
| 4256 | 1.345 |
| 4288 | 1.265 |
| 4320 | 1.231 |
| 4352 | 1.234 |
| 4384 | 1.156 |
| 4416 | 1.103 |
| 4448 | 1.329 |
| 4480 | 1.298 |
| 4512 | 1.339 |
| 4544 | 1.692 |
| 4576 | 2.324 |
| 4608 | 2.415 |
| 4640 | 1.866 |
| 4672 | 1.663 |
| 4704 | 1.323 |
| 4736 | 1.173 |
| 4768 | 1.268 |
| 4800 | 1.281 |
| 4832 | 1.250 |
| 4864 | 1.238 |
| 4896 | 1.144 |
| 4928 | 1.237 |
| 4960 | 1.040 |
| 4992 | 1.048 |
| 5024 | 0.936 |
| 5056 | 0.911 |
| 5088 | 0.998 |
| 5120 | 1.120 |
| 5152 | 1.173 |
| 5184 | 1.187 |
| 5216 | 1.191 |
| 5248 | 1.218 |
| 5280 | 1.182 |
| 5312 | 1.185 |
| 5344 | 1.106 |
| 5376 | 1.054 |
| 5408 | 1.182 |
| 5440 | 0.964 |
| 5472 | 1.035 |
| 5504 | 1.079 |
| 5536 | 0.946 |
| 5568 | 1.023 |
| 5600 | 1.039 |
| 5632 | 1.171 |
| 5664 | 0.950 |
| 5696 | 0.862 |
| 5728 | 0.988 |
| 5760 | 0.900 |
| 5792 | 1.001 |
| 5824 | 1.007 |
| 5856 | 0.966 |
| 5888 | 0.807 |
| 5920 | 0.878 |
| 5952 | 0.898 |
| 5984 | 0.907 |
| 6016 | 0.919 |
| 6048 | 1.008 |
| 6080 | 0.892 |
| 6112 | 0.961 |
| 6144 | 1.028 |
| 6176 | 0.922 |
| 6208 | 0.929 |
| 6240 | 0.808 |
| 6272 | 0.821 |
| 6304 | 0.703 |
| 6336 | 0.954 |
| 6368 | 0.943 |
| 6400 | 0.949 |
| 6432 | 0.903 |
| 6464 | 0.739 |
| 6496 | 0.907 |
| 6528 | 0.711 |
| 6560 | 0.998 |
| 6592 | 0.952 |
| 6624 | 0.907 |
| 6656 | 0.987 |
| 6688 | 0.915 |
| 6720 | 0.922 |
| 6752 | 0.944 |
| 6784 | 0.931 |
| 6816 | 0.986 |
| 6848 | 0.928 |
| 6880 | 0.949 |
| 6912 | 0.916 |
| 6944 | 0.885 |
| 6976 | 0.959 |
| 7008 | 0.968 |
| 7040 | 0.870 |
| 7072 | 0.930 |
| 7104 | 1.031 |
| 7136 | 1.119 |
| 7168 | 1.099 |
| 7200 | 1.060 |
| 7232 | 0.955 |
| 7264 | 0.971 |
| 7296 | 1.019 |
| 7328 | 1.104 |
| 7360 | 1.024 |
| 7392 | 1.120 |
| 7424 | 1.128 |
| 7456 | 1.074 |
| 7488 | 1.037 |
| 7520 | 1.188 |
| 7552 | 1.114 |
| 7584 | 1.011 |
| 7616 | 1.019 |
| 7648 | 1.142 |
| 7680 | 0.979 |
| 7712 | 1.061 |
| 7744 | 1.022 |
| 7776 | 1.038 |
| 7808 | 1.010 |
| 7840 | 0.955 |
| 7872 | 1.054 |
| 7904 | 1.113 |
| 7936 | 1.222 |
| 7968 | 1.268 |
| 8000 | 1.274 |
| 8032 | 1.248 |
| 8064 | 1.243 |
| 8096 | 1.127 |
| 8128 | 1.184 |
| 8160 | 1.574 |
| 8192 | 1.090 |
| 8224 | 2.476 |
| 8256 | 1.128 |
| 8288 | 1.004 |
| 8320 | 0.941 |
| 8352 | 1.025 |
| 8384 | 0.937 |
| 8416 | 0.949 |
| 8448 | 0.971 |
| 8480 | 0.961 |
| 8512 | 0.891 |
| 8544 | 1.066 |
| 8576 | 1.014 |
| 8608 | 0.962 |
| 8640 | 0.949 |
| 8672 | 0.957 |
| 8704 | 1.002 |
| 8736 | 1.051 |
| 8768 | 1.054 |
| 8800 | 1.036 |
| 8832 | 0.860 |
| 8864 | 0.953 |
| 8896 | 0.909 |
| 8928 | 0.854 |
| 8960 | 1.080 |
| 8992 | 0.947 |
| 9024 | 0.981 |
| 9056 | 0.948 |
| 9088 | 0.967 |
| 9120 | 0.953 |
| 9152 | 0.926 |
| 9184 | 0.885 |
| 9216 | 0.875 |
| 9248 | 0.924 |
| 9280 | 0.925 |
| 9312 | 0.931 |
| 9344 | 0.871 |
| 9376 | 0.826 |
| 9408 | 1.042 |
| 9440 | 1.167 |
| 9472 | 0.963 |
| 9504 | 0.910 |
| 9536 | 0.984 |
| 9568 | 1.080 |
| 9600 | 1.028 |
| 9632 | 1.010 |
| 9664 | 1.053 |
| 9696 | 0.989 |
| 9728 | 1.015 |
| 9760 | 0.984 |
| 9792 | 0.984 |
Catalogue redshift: 0.644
